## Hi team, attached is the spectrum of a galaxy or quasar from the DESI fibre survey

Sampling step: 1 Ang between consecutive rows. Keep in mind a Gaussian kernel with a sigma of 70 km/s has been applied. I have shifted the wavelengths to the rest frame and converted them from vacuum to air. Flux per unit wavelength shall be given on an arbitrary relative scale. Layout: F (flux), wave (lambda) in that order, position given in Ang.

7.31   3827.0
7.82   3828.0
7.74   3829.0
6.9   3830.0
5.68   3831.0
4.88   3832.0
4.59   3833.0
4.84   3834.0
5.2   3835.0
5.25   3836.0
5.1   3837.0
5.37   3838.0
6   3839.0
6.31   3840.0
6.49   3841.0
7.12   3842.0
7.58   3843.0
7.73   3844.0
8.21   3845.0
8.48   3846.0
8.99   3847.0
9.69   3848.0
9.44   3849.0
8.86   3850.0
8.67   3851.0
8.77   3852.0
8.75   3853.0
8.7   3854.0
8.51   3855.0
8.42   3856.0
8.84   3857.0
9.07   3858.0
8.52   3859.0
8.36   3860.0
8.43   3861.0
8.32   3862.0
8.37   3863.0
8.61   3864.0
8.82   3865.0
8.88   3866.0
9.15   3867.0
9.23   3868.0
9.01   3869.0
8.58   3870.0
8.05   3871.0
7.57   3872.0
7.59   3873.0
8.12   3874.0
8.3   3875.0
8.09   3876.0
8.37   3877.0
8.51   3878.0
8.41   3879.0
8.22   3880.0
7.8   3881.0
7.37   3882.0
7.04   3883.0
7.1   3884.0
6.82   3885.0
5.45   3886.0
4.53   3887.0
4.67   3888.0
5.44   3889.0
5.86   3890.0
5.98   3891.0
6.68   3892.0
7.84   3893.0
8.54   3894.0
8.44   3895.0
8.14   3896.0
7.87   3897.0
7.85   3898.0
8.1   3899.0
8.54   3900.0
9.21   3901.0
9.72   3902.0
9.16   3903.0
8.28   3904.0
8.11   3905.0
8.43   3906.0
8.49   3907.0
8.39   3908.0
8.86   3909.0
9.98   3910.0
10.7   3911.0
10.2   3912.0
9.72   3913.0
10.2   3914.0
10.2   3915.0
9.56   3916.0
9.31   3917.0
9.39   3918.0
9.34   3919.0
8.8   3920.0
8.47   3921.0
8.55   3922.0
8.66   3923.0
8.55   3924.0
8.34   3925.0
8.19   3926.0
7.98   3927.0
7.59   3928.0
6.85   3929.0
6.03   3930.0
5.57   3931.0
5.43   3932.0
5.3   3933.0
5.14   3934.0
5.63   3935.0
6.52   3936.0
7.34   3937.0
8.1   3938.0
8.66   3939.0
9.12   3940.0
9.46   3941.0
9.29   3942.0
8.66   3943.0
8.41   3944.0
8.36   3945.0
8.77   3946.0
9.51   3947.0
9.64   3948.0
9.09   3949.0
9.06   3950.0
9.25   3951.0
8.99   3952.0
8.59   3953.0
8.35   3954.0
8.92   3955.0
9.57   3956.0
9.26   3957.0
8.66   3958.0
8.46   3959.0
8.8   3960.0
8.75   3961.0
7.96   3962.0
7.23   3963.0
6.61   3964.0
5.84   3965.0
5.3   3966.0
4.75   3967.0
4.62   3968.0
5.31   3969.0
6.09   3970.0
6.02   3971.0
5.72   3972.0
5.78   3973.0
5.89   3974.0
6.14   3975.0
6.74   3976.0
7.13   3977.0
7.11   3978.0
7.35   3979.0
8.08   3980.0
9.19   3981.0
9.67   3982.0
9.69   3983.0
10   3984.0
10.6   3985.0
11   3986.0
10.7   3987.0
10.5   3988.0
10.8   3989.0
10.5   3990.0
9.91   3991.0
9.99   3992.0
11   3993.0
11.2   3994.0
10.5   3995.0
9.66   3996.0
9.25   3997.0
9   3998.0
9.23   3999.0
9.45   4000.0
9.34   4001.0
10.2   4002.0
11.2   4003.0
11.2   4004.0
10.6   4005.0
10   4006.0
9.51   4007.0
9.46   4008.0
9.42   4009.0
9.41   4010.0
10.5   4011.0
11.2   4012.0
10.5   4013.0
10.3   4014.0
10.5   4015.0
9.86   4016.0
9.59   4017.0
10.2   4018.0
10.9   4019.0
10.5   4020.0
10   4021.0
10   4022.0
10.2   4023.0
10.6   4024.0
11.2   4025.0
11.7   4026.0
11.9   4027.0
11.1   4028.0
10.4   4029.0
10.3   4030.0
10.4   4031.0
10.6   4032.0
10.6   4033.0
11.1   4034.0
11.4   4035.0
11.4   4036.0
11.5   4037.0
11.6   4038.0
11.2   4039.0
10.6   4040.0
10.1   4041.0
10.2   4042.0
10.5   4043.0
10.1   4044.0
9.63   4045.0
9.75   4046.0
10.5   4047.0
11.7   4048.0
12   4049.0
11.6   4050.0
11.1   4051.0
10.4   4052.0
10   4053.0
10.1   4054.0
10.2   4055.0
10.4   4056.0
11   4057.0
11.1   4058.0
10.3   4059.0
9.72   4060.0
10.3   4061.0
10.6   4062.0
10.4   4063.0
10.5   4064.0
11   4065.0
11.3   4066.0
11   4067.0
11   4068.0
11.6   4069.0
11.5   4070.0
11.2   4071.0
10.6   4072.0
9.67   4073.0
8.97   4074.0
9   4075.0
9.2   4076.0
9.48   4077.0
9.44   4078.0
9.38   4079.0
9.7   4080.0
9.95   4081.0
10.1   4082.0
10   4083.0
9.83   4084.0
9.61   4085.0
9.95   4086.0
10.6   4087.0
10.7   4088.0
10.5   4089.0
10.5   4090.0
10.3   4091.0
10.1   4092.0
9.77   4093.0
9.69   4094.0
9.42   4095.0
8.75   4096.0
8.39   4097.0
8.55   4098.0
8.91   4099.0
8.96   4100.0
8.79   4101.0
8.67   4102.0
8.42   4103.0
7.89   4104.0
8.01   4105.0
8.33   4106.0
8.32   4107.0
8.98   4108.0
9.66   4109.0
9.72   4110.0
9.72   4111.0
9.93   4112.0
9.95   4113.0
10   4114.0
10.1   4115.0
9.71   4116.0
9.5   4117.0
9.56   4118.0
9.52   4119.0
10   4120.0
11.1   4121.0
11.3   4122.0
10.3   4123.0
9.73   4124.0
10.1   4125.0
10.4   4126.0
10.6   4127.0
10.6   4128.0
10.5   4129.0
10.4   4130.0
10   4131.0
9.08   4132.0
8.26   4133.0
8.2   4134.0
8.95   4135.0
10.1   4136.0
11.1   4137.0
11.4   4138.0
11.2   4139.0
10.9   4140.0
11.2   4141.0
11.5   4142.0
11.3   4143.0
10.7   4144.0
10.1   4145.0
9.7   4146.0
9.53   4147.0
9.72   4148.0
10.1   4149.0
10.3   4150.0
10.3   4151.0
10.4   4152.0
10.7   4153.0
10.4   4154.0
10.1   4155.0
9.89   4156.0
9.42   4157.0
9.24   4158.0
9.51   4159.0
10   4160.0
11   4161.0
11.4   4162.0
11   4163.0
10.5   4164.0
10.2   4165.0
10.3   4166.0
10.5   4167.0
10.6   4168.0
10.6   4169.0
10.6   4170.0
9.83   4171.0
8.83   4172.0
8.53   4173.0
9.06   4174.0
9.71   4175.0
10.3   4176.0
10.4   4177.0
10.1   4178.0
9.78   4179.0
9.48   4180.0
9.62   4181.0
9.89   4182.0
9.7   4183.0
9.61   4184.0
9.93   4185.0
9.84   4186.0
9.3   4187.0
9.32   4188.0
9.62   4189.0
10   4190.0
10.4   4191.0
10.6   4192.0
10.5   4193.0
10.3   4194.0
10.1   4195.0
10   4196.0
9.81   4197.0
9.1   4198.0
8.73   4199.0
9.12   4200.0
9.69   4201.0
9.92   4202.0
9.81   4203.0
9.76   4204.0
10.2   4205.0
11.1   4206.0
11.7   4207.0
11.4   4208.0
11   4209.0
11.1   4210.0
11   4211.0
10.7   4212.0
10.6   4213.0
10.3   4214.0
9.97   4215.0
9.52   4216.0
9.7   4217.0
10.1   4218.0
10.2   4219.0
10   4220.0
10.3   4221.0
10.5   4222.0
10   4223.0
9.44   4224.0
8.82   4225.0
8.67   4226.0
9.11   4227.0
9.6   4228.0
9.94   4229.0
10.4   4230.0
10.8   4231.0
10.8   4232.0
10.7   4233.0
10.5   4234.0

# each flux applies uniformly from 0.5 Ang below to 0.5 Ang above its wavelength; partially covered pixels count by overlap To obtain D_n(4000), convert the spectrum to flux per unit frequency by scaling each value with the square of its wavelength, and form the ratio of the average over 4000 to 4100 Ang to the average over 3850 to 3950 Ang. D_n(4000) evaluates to 1.36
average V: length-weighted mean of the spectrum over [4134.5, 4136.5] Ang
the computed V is 9.52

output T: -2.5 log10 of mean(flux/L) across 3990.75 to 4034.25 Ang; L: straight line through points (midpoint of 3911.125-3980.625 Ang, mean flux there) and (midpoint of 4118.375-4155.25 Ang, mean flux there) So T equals -0.19 mag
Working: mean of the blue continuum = 7.85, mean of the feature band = 10.3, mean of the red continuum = 10.3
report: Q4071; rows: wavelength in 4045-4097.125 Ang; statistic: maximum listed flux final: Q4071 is 12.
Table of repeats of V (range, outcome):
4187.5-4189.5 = 9.47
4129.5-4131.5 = 10.2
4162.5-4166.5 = 10.5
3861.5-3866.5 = 8.6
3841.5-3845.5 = 7.66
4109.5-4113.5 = 9.83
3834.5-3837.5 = 5.18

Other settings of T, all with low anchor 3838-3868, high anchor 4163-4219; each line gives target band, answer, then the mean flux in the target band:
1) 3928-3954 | 0.12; 7.87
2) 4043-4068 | -0.14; 10.6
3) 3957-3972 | 0.29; 6.79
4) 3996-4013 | -0.10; 9.94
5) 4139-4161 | -0.05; 10.3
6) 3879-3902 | 0.18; 7.24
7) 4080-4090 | -0.07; 10.1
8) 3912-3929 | -0.03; 8.9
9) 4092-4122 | 0.04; 9.3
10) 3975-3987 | 0.03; 8.75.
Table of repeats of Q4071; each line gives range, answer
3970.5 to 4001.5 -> 11.2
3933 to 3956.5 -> 9.64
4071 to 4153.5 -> 11.5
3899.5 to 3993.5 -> 11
